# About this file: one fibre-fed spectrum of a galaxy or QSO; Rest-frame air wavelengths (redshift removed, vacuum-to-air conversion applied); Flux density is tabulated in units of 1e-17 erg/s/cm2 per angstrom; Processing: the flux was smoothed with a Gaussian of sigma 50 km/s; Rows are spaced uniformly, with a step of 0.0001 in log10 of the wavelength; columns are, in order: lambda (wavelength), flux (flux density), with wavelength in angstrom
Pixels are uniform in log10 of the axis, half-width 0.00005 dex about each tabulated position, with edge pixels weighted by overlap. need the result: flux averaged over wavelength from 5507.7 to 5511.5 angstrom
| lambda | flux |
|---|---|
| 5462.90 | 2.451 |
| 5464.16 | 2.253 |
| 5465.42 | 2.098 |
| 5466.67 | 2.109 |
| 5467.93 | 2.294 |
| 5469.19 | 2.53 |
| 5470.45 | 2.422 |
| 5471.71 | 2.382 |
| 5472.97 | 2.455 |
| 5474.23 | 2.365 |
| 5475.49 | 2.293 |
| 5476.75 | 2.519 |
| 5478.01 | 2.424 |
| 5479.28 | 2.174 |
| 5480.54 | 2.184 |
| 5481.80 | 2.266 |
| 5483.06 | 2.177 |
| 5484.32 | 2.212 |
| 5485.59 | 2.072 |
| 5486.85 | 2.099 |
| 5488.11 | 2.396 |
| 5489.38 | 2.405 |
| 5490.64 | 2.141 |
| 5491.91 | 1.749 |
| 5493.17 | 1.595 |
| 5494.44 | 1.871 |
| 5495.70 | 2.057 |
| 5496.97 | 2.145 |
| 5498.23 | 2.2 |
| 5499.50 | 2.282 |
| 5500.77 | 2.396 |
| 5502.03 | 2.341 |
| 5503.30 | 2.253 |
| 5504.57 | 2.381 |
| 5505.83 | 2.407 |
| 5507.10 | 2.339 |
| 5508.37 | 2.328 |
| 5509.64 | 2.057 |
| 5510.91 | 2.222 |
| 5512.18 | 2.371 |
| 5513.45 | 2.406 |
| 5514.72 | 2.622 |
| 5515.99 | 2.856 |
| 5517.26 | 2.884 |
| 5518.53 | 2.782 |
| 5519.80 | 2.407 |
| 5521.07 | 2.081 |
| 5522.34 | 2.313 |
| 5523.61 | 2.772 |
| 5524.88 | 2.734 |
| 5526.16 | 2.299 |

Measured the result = 2.2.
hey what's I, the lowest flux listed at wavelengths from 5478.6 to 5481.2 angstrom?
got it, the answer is 2.174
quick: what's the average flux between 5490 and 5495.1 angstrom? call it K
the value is 1.84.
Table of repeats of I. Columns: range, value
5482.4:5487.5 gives 2.072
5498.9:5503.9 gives 2.253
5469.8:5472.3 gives 2.382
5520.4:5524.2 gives 2.081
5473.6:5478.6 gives 2.293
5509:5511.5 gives 2.057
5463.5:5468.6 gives 2.098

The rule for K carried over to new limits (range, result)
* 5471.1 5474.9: 2.4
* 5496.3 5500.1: 2.21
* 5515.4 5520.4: 2.73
